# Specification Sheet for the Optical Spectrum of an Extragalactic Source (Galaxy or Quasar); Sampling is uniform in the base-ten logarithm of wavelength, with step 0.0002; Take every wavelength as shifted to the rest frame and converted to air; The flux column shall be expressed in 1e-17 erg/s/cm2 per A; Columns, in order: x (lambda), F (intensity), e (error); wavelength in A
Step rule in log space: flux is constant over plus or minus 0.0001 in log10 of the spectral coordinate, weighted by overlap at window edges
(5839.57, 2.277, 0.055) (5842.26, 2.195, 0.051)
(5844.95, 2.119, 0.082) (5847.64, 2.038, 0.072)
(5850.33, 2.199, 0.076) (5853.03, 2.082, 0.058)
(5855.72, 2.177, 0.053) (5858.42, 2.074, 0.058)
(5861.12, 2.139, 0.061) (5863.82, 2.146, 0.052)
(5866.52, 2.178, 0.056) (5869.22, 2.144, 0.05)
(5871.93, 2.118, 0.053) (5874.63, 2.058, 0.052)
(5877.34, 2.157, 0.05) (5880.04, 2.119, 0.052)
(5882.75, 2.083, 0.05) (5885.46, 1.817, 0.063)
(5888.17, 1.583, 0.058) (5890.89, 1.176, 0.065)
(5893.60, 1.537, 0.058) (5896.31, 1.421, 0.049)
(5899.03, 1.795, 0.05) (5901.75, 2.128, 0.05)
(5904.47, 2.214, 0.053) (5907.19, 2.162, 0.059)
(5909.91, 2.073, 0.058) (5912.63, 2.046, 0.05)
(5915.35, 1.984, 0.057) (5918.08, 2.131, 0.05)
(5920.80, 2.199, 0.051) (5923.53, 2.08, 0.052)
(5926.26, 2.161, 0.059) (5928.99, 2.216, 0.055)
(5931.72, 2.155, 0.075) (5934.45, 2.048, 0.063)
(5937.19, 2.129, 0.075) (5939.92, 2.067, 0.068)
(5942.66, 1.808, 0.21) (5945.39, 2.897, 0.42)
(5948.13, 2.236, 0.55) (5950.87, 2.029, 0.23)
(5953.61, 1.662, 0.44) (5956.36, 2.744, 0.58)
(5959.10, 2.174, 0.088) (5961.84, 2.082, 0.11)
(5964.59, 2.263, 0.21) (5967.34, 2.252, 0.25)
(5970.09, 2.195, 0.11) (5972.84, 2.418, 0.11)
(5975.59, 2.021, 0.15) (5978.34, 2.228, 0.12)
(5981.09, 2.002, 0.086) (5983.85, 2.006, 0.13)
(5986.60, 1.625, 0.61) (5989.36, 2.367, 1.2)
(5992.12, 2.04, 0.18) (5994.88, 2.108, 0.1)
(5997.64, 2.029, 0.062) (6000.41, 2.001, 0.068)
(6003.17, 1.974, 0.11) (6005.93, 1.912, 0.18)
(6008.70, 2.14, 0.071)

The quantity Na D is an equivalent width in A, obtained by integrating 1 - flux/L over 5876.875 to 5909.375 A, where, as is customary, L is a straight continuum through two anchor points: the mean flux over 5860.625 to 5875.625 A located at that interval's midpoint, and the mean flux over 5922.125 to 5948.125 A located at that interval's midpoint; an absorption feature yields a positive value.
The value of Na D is 4.57 A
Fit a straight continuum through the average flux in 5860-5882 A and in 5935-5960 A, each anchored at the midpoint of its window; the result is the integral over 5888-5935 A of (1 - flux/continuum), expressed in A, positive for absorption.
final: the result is 4.4 A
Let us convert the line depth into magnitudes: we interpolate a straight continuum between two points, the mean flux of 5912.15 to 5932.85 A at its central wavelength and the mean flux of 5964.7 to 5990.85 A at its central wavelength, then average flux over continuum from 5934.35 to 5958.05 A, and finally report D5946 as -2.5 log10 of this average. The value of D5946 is -0.03 mag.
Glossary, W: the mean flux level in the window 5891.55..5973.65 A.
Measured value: 2.1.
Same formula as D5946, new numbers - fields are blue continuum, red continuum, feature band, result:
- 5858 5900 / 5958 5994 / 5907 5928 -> -0.06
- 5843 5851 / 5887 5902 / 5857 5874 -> -0.12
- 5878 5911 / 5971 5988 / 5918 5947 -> -0.12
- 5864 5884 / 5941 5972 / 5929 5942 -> 0.05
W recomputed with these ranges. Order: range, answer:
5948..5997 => 2.13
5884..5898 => 1.52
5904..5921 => 2.11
